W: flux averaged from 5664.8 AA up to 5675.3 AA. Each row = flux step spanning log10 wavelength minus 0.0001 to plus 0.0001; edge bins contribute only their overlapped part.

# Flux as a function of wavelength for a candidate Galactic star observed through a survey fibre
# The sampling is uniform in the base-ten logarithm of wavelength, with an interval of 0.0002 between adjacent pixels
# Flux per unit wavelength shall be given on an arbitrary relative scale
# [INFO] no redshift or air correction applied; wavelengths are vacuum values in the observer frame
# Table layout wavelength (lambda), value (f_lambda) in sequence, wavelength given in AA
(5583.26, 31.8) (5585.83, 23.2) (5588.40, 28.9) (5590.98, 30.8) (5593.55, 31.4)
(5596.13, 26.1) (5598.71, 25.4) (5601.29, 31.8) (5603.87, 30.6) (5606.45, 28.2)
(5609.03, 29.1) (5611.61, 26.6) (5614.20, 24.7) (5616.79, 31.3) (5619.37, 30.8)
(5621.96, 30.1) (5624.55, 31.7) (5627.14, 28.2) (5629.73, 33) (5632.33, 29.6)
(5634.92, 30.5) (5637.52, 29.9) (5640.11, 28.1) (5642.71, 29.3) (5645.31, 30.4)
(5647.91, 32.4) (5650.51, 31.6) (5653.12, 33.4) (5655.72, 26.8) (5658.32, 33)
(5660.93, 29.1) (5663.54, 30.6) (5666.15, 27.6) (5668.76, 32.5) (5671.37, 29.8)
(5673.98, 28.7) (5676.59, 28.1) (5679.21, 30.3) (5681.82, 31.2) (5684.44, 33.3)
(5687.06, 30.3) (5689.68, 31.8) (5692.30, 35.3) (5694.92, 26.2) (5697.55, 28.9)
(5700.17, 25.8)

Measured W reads 29.7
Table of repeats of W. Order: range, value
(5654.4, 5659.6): 30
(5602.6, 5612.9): 28.6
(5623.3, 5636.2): 30.6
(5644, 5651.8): 31.5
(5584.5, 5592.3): 27.7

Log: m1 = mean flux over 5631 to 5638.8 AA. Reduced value 30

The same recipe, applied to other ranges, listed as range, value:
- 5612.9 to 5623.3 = 29.2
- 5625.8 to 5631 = 30.6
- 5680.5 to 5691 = 31.7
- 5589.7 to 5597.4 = 29.4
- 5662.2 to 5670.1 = 30.2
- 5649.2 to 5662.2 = 30.8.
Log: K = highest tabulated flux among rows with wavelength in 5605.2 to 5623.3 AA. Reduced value 31.3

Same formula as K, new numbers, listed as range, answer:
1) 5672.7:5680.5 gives 30.3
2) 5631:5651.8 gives 32.4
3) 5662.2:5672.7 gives 32.5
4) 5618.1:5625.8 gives 31.7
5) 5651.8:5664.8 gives 33.4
